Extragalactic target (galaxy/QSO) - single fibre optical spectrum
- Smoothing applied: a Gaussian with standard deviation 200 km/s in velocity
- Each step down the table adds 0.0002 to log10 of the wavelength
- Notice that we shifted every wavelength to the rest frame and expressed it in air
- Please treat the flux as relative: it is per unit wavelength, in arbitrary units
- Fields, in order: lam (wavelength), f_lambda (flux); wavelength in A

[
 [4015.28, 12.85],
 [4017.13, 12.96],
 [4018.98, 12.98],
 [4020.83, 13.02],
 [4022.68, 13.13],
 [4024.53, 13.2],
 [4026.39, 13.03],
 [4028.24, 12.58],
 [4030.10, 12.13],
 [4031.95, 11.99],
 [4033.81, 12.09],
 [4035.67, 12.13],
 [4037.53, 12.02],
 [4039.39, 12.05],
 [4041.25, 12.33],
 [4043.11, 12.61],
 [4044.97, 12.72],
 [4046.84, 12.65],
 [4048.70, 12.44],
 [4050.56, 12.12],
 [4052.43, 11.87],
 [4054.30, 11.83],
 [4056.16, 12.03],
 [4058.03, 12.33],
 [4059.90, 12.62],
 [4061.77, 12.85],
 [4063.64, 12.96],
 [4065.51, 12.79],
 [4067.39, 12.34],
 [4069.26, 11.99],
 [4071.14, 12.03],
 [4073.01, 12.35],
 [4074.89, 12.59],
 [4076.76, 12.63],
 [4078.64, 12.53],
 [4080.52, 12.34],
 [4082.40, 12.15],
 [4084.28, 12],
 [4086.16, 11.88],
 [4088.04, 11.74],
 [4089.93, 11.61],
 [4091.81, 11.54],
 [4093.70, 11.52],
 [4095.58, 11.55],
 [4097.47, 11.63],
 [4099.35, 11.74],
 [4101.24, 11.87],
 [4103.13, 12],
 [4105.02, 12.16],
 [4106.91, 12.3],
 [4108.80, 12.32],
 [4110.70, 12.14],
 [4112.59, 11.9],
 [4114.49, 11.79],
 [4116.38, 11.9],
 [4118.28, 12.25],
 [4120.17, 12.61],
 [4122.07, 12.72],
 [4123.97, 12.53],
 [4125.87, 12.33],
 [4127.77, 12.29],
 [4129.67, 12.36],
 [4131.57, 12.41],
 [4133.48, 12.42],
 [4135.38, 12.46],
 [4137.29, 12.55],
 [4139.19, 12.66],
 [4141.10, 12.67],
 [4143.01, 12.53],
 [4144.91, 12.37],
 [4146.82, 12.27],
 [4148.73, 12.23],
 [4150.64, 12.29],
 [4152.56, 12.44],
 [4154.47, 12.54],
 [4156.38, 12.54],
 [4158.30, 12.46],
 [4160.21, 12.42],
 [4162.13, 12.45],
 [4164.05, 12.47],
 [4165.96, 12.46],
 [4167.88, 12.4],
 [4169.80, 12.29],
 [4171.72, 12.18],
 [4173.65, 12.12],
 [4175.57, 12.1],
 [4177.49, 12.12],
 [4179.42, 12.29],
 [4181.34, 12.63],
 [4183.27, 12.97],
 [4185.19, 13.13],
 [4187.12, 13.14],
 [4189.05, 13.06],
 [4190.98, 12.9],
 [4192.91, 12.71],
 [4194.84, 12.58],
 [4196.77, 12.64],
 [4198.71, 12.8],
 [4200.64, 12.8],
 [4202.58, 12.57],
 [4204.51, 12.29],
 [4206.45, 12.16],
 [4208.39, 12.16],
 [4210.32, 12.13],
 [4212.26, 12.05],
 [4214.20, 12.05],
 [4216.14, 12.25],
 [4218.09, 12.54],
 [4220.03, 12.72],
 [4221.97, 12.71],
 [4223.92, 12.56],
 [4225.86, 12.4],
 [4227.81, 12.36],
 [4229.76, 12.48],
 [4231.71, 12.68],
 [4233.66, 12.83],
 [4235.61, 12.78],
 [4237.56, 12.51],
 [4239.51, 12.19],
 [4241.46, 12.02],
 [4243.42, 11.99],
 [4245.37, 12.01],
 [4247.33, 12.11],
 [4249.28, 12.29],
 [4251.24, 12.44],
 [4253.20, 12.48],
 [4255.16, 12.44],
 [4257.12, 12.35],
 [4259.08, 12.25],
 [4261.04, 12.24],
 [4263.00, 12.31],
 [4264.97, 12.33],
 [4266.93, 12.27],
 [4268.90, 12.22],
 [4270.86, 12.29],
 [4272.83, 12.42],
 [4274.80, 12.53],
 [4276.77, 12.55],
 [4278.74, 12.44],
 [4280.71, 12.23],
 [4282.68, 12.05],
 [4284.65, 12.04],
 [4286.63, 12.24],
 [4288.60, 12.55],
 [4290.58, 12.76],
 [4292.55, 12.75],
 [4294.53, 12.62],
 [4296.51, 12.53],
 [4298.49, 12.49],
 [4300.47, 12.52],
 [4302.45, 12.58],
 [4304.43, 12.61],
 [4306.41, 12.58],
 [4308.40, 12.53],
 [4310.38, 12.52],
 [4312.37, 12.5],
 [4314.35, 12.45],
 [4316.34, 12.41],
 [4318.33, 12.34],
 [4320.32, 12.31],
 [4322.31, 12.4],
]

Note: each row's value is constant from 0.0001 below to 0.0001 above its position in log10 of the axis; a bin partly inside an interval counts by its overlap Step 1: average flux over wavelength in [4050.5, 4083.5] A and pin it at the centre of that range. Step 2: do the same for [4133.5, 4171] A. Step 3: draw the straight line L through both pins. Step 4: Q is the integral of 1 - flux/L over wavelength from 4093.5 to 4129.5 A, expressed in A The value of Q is 0.9 A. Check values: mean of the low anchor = 12.4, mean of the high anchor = 12.4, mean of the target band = 12.1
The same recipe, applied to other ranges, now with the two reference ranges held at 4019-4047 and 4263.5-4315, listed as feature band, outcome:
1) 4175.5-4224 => -0.3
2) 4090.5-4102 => 0.8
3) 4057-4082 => 0.1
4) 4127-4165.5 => 0.1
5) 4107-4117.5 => 0.4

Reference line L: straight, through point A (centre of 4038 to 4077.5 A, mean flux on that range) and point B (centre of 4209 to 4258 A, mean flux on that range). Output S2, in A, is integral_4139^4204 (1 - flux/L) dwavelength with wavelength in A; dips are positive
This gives -0.8 A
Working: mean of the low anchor 12.4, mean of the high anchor 12.4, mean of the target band 12.5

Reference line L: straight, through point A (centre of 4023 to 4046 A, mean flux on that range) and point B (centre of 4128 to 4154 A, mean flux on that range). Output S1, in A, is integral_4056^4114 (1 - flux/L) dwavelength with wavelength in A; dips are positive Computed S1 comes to 1.3 A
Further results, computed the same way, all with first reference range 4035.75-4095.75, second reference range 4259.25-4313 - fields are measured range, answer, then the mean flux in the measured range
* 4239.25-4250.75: 0.3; 12.1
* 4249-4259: 0.0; 12.4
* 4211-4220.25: 0.1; 12.3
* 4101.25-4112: 0.1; 12.1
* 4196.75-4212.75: -0.1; 12.4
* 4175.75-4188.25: -0.4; 12.7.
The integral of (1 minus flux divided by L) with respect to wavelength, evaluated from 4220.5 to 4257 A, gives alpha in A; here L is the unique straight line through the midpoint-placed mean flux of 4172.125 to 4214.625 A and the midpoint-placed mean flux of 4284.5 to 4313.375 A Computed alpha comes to 0.3 A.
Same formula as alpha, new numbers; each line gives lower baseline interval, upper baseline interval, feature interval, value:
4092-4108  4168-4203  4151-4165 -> -0.1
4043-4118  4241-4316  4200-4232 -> -0.2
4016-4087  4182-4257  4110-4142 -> 0.3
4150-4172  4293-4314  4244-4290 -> 0.8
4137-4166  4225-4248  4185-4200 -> -0.5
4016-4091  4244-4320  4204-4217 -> 0.3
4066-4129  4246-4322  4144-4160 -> -0.3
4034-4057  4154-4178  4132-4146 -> -0.2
